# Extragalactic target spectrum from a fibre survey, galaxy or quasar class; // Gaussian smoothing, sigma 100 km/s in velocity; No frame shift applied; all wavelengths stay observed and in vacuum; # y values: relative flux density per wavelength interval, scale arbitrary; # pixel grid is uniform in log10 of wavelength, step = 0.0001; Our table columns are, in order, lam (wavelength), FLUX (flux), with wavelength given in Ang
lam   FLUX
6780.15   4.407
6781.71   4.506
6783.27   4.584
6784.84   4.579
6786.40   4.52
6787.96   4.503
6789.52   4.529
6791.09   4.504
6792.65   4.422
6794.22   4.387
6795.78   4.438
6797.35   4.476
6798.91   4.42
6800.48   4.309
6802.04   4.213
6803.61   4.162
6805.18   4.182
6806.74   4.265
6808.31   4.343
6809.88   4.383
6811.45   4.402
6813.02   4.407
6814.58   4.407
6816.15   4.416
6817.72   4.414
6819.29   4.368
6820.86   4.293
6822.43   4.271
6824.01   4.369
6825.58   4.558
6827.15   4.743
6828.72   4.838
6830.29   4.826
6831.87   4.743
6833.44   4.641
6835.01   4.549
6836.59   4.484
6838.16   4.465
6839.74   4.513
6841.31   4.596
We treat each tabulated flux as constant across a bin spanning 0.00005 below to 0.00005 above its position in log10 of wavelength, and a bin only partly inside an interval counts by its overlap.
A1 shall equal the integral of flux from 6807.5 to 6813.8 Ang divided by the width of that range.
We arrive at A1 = 4.38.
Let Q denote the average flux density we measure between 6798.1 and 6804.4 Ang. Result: 4.28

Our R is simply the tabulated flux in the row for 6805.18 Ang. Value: 4.182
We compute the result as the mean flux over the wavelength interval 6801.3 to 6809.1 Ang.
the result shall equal 4.23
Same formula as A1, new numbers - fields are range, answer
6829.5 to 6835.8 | 4.69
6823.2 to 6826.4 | 4.46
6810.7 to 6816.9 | 4.41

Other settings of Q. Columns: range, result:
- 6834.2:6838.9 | 4.5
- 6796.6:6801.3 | 4.41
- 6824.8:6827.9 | 4.65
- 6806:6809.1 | 4.3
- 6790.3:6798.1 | 4.44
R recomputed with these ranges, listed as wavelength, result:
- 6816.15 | 4.416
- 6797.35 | 4.476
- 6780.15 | 4.407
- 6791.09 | 4.504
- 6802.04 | 4.213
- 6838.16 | 4.465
